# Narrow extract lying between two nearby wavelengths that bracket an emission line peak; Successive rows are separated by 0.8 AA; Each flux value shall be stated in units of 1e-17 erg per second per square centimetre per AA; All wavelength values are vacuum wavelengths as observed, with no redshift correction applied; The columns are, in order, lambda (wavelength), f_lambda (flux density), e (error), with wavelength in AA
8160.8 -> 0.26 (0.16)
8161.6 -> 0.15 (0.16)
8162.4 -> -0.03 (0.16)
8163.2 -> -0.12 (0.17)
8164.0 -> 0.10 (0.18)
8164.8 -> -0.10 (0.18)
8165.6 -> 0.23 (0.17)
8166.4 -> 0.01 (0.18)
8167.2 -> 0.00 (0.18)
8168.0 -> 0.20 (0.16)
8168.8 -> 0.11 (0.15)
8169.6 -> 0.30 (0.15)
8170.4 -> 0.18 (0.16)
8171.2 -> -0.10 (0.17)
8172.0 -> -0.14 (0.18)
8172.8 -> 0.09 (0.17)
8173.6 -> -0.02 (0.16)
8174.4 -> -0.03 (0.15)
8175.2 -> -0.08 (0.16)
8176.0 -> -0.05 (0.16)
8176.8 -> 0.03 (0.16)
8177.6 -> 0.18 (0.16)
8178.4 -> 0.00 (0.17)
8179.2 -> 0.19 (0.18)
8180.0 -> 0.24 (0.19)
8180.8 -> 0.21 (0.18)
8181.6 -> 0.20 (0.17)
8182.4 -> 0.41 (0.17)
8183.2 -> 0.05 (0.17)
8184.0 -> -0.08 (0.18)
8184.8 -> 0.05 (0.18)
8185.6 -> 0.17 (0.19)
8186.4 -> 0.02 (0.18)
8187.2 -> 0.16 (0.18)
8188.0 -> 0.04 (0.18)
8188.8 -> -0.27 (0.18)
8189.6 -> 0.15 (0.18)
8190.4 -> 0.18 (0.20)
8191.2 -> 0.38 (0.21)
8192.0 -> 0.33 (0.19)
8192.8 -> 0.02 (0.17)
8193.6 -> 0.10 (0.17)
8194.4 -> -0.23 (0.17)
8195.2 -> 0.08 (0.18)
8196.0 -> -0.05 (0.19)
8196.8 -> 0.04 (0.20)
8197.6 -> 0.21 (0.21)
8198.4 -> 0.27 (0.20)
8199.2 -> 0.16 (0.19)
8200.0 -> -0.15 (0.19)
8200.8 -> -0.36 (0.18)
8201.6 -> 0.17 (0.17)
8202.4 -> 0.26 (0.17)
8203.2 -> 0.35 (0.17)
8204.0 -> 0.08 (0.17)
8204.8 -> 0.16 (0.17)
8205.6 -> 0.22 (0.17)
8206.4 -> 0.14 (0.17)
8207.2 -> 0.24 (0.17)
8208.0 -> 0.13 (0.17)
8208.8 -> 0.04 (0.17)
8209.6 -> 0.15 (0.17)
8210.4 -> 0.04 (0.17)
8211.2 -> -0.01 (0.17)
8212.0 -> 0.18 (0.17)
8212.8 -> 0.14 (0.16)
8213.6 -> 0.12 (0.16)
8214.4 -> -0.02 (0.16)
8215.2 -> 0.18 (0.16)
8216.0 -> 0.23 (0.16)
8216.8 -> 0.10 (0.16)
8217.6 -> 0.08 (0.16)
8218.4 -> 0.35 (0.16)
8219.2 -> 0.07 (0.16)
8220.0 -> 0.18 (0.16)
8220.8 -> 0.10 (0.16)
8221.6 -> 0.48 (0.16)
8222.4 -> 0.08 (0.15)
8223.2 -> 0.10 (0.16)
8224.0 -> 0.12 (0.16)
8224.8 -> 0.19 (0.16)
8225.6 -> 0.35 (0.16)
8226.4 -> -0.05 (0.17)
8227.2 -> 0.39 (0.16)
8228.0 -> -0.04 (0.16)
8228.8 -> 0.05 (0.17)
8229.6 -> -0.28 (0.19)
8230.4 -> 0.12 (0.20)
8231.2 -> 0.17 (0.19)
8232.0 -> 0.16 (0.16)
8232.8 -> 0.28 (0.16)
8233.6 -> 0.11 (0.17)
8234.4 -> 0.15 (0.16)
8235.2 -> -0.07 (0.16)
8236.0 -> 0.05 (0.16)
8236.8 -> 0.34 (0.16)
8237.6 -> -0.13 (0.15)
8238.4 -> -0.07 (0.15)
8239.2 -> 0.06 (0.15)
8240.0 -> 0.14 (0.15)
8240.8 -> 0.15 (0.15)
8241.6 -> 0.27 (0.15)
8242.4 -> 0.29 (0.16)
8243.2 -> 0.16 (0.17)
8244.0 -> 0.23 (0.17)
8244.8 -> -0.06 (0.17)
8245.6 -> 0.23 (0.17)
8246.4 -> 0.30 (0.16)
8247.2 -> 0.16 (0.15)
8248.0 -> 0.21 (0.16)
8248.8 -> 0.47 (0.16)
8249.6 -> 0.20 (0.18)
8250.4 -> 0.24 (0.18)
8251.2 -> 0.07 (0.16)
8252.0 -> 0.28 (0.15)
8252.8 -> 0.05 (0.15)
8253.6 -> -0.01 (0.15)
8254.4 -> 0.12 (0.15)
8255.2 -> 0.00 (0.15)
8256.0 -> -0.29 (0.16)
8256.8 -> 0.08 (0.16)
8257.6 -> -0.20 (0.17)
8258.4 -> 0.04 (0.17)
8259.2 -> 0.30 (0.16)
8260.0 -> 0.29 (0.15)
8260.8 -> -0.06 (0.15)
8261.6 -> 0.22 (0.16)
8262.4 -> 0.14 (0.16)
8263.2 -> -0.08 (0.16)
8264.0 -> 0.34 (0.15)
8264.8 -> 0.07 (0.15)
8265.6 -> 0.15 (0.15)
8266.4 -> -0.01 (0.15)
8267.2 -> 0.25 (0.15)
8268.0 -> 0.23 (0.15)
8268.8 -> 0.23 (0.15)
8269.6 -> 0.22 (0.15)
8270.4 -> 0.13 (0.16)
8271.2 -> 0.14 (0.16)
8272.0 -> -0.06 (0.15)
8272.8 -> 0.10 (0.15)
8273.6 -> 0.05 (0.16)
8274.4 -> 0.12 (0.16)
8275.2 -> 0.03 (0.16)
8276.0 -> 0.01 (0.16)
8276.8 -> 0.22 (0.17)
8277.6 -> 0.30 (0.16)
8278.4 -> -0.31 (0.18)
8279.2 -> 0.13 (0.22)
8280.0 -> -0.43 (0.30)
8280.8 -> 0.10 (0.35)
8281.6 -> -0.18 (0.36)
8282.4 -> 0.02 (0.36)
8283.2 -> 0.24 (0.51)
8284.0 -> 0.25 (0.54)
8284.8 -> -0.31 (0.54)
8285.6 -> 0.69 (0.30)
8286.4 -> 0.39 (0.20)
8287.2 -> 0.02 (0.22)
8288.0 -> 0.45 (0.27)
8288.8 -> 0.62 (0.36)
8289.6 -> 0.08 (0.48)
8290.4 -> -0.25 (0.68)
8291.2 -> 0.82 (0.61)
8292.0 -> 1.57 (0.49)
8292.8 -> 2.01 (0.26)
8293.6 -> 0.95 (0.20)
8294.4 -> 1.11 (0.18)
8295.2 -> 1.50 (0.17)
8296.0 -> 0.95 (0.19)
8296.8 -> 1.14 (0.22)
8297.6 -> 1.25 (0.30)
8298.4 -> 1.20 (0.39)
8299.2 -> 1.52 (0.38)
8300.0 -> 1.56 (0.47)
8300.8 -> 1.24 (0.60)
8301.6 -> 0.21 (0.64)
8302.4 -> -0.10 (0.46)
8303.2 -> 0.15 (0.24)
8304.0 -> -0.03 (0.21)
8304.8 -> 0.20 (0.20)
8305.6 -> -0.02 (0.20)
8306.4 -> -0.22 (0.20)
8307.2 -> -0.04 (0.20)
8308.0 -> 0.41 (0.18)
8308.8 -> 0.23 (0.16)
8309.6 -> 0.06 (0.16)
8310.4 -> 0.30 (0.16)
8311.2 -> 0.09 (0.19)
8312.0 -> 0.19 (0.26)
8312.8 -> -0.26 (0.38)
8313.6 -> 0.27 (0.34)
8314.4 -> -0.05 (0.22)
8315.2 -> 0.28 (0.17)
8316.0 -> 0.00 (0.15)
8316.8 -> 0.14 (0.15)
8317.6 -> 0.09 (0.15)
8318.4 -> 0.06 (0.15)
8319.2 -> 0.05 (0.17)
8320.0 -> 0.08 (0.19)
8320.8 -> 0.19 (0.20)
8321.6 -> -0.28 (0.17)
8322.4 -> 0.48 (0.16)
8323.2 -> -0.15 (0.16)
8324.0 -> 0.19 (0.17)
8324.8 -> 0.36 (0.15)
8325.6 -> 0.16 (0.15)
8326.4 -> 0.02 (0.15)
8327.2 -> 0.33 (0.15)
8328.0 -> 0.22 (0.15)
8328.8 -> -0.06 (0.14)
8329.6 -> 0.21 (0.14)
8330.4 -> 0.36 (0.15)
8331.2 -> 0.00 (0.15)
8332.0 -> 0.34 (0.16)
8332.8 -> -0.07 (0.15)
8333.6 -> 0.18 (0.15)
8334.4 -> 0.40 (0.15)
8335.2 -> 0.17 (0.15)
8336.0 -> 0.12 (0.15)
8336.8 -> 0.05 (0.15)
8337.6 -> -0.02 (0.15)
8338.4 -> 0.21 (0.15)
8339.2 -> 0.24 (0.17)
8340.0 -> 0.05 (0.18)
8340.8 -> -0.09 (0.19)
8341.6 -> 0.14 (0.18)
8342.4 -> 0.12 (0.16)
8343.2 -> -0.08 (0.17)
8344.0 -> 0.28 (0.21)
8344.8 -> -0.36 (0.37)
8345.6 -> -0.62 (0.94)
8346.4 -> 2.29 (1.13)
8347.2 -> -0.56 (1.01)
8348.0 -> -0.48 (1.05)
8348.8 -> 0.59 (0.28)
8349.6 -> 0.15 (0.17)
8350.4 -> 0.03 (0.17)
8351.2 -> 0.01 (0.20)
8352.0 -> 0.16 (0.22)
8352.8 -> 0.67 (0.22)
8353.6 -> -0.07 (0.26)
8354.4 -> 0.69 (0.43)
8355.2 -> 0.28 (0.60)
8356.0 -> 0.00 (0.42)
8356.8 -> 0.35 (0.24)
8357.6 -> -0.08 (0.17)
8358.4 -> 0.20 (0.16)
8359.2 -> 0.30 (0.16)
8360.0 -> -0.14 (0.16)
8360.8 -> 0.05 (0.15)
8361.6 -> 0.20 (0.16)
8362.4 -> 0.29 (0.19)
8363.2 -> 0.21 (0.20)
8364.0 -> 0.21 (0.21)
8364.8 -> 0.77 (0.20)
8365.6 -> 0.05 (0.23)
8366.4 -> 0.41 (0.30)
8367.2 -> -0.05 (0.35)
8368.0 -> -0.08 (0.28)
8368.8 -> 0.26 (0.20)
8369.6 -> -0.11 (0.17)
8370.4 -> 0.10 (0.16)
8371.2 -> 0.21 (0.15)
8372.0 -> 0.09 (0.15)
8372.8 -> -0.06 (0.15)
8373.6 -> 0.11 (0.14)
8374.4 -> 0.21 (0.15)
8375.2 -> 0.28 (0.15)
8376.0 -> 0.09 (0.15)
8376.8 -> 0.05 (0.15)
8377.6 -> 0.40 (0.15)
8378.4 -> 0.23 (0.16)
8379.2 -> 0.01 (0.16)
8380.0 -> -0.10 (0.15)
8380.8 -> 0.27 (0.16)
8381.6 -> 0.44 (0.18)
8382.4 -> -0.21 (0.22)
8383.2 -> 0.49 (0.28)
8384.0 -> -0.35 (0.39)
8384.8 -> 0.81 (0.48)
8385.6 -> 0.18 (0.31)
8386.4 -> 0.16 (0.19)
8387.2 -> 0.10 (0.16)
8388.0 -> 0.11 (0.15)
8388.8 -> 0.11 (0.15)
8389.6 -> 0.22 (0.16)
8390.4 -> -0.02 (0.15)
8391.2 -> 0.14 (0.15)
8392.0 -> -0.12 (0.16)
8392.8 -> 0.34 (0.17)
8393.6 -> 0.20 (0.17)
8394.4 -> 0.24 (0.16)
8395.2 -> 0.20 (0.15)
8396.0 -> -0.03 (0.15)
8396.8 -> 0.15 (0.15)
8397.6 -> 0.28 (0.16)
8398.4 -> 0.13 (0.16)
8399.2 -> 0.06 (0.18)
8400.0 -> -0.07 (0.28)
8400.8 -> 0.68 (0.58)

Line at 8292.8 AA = [O II]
